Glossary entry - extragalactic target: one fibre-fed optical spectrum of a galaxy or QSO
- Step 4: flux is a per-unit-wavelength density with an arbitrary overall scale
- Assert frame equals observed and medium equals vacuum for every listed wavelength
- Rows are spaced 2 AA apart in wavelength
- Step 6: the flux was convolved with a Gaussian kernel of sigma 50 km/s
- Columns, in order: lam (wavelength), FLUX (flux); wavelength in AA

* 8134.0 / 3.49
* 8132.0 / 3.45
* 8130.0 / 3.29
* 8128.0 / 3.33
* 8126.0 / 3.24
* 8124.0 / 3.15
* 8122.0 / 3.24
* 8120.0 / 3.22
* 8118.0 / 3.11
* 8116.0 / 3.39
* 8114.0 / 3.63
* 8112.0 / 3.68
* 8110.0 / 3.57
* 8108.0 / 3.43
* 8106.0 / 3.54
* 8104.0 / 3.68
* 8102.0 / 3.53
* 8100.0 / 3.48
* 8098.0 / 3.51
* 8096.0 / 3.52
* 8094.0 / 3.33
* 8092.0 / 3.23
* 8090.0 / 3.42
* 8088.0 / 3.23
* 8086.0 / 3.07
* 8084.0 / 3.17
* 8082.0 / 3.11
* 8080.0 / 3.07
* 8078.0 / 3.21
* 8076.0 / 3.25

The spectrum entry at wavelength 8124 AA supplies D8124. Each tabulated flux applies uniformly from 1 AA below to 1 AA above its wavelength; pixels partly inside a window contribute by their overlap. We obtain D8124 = 3.15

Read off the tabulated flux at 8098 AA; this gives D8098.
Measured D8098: 3.51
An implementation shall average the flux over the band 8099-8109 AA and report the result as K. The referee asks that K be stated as 3.53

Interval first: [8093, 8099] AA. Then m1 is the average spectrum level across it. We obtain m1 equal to 3.45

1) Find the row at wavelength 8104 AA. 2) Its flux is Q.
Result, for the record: 3.68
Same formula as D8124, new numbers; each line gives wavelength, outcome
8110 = 3.57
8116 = 3.39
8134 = 3.49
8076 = 3.25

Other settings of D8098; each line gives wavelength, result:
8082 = 3.11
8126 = 3.24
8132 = 3.45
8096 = 3.52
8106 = 3.54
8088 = 3.23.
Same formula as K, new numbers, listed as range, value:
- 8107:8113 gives 3.56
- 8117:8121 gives 3.17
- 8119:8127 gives 3.21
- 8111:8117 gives 3.57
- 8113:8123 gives 3.32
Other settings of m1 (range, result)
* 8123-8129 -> 3.24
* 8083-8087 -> 3.12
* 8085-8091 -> 3.24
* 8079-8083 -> 3.09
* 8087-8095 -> 3.3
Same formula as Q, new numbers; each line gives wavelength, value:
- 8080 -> 3.07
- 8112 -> 3.68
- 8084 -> 3.17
